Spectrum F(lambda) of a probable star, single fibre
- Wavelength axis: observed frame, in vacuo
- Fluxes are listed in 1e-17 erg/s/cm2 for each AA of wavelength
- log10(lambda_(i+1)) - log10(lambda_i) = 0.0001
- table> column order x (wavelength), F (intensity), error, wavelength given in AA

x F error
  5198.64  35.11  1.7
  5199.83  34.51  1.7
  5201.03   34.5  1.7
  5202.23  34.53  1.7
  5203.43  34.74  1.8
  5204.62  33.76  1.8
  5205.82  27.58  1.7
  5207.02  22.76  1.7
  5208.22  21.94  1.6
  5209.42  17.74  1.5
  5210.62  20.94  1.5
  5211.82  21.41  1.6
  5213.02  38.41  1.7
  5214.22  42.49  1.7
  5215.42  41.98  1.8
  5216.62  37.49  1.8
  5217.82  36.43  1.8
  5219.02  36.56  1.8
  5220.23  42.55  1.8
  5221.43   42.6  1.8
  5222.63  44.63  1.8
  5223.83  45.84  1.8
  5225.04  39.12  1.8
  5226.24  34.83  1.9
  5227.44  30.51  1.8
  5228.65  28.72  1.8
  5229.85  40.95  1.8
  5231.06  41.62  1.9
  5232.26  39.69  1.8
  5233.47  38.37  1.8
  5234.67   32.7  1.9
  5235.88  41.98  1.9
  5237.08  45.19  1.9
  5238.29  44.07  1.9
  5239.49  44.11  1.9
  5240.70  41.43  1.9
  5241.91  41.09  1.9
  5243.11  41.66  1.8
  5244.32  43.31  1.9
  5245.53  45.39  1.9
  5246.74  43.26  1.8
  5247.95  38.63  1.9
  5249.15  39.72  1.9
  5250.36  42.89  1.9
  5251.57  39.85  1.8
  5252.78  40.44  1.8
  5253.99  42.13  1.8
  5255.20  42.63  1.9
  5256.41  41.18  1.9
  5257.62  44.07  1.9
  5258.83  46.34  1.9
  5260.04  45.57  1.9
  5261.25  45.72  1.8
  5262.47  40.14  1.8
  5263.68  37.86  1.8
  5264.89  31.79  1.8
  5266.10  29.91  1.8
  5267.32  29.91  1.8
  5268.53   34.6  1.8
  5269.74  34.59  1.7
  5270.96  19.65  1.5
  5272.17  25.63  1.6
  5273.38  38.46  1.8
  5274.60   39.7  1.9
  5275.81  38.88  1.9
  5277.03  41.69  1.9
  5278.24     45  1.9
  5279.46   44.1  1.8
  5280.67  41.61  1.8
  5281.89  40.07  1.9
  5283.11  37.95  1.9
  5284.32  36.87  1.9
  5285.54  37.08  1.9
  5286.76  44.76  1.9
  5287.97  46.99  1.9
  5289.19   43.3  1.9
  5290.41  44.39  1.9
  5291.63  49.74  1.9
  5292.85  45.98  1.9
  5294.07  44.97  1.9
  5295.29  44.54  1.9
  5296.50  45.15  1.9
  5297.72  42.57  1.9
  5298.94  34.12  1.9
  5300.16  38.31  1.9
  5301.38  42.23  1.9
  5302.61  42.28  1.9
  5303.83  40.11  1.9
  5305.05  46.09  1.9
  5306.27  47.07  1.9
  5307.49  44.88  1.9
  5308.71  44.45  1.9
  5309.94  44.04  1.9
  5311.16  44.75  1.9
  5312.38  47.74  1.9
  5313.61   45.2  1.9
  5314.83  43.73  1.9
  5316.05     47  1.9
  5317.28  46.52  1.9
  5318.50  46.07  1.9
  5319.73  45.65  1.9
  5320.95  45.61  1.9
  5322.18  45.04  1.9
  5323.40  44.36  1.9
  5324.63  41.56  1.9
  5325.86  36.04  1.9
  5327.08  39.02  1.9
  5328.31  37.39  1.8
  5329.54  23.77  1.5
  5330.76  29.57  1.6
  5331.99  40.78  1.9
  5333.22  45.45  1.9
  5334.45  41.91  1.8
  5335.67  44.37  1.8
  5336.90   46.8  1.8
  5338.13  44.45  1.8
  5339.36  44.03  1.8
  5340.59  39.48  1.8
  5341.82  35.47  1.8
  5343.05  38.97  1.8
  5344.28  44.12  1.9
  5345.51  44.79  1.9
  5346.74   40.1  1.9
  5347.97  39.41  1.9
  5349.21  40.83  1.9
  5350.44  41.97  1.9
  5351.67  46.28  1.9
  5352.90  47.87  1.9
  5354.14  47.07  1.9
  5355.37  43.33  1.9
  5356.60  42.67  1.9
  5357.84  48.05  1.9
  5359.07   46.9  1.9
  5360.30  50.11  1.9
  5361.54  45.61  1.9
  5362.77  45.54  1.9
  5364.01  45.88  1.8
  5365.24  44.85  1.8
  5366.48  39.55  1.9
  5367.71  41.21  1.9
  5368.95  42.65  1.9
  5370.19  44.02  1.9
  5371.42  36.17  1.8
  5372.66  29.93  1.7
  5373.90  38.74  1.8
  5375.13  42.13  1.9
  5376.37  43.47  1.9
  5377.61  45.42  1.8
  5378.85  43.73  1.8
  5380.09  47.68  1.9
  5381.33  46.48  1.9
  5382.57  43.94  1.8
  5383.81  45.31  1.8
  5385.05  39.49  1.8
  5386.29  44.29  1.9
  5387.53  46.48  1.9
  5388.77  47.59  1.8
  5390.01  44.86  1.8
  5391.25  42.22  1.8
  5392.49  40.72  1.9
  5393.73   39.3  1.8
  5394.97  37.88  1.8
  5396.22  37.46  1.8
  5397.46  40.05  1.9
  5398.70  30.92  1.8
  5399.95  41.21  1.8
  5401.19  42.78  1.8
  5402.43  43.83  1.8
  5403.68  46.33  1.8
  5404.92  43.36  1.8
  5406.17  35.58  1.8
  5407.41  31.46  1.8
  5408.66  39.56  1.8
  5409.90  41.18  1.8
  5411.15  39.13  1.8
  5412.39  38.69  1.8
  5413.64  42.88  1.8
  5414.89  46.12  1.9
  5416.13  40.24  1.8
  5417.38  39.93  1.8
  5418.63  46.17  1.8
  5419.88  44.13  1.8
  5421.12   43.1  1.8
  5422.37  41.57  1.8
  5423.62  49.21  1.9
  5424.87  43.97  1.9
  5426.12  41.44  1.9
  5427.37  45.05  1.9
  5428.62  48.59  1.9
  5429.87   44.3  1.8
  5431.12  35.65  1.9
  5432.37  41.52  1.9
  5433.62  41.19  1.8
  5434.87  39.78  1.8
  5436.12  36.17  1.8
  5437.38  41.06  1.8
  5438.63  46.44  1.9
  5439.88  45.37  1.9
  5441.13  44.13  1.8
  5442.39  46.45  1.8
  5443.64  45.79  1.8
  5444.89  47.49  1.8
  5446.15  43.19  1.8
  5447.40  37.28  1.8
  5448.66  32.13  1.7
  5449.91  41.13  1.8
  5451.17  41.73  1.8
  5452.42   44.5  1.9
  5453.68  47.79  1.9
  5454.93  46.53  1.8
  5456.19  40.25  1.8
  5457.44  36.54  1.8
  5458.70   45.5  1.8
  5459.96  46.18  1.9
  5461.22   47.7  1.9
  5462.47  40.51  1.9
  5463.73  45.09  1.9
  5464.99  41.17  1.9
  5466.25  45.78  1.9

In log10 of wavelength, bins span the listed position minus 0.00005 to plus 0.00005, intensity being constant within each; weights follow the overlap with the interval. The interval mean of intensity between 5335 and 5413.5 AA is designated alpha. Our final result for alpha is 42.3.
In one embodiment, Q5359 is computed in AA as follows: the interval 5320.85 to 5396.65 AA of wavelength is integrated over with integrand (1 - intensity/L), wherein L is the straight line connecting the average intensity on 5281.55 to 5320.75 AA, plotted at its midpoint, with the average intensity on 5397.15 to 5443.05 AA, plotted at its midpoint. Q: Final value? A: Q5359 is 0.92 AA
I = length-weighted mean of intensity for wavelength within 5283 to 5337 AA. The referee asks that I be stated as 42.6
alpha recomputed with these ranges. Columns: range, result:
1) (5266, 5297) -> 39.6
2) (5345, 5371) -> 44.2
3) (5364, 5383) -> 42.1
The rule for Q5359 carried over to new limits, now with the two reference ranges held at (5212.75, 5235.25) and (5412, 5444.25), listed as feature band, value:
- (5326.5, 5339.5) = 0.45 AA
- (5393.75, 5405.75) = 0.61 AA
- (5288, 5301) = -1.05 AA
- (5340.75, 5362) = -1.13 AA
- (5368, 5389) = -0.34 AA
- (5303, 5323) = -2.26 AA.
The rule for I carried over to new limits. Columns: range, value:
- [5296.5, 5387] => 42.7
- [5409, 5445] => 42.9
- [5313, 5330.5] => 41.7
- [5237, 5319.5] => 41.5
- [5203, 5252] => 37.3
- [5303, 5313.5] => 44.9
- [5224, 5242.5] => 39.1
